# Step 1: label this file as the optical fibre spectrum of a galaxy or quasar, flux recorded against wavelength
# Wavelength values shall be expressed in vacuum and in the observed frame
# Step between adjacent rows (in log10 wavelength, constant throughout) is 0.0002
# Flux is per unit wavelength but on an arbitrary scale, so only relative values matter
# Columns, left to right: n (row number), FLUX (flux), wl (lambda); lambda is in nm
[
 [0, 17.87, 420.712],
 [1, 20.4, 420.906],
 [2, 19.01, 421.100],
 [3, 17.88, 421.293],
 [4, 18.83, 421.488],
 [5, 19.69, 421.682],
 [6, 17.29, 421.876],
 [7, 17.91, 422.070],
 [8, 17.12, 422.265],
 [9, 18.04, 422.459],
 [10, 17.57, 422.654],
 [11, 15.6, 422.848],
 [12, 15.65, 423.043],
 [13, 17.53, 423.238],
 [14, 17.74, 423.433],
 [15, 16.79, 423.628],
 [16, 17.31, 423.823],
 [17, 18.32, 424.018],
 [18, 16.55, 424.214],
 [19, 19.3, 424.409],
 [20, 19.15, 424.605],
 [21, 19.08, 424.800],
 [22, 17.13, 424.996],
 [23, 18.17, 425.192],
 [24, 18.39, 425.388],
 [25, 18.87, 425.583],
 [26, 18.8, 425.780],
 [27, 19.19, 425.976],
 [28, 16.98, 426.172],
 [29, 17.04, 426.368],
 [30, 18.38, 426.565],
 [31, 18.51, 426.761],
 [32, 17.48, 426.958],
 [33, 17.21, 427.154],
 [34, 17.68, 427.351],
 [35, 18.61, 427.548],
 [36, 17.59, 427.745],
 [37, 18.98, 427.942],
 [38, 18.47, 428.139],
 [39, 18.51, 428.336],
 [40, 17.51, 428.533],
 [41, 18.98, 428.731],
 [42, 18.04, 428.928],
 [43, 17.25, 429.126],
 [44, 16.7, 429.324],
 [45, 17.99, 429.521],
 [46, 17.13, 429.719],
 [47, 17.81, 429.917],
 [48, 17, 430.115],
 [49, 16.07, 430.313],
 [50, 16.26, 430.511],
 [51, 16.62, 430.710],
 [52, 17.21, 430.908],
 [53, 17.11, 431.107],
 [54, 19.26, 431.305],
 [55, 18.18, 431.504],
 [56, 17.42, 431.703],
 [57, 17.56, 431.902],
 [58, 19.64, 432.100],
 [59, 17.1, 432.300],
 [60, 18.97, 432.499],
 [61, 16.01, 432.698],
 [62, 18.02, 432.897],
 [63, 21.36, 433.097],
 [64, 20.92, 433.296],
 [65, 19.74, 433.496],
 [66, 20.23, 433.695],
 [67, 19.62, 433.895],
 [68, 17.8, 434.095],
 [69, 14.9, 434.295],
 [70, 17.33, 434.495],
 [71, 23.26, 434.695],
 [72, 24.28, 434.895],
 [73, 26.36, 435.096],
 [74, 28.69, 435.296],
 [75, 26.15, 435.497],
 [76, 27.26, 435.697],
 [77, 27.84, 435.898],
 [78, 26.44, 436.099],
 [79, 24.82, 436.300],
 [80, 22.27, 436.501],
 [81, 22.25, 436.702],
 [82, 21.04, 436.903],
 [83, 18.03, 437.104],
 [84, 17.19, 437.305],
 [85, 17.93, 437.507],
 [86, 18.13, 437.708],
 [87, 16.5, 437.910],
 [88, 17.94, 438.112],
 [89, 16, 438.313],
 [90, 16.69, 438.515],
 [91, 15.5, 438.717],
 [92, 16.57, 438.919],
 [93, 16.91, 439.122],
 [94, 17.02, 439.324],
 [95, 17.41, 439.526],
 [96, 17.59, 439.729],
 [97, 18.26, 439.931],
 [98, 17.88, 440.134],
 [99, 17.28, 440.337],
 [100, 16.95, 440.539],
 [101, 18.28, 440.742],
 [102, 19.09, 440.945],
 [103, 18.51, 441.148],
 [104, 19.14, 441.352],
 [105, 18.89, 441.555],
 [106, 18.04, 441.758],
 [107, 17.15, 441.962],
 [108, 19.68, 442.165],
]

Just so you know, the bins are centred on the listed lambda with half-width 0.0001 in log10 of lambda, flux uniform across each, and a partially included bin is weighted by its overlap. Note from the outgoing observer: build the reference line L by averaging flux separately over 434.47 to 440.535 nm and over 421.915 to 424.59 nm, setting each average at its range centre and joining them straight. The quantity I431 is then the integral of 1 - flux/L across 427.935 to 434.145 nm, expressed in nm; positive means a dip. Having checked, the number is 0.30 nm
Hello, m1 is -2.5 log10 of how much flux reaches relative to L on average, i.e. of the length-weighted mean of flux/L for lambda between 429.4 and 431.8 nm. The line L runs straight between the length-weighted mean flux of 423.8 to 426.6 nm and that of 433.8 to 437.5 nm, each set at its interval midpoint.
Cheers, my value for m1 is 0.18 mag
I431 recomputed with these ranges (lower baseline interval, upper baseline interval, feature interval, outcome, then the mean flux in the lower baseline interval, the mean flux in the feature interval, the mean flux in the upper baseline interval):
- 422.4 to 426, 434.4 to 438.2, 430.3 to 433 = 0.394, 17.8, 17.6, 22.3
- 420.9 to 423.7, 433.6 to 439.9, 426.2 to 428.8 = 0.086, 17.7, 18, 20.3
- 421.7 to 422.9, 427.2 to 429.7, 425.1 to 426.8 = -0.045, 17.5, 18.3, 18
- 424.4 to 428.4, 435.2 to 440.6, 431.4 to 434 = 0.042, 18.2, 18.8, 19.9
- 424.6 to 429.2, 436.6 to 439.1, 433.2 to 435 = -0.190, 18.2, 19.8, 17.8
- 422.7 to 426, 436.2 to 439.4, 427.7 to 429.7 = 0.005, 17.8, 18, 18.4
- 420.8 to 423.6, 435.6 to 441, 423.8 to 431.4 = 0.181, 17.8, 17.9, 19.2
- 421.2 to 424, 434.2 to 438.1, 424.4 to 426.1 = -0.020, 17.5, 18.6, 22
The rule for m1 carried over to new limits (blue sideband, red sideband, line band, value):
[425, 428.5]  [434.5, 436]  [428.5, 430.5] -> 0.18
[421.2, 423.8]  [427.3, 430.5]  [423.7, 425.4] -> -0.03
